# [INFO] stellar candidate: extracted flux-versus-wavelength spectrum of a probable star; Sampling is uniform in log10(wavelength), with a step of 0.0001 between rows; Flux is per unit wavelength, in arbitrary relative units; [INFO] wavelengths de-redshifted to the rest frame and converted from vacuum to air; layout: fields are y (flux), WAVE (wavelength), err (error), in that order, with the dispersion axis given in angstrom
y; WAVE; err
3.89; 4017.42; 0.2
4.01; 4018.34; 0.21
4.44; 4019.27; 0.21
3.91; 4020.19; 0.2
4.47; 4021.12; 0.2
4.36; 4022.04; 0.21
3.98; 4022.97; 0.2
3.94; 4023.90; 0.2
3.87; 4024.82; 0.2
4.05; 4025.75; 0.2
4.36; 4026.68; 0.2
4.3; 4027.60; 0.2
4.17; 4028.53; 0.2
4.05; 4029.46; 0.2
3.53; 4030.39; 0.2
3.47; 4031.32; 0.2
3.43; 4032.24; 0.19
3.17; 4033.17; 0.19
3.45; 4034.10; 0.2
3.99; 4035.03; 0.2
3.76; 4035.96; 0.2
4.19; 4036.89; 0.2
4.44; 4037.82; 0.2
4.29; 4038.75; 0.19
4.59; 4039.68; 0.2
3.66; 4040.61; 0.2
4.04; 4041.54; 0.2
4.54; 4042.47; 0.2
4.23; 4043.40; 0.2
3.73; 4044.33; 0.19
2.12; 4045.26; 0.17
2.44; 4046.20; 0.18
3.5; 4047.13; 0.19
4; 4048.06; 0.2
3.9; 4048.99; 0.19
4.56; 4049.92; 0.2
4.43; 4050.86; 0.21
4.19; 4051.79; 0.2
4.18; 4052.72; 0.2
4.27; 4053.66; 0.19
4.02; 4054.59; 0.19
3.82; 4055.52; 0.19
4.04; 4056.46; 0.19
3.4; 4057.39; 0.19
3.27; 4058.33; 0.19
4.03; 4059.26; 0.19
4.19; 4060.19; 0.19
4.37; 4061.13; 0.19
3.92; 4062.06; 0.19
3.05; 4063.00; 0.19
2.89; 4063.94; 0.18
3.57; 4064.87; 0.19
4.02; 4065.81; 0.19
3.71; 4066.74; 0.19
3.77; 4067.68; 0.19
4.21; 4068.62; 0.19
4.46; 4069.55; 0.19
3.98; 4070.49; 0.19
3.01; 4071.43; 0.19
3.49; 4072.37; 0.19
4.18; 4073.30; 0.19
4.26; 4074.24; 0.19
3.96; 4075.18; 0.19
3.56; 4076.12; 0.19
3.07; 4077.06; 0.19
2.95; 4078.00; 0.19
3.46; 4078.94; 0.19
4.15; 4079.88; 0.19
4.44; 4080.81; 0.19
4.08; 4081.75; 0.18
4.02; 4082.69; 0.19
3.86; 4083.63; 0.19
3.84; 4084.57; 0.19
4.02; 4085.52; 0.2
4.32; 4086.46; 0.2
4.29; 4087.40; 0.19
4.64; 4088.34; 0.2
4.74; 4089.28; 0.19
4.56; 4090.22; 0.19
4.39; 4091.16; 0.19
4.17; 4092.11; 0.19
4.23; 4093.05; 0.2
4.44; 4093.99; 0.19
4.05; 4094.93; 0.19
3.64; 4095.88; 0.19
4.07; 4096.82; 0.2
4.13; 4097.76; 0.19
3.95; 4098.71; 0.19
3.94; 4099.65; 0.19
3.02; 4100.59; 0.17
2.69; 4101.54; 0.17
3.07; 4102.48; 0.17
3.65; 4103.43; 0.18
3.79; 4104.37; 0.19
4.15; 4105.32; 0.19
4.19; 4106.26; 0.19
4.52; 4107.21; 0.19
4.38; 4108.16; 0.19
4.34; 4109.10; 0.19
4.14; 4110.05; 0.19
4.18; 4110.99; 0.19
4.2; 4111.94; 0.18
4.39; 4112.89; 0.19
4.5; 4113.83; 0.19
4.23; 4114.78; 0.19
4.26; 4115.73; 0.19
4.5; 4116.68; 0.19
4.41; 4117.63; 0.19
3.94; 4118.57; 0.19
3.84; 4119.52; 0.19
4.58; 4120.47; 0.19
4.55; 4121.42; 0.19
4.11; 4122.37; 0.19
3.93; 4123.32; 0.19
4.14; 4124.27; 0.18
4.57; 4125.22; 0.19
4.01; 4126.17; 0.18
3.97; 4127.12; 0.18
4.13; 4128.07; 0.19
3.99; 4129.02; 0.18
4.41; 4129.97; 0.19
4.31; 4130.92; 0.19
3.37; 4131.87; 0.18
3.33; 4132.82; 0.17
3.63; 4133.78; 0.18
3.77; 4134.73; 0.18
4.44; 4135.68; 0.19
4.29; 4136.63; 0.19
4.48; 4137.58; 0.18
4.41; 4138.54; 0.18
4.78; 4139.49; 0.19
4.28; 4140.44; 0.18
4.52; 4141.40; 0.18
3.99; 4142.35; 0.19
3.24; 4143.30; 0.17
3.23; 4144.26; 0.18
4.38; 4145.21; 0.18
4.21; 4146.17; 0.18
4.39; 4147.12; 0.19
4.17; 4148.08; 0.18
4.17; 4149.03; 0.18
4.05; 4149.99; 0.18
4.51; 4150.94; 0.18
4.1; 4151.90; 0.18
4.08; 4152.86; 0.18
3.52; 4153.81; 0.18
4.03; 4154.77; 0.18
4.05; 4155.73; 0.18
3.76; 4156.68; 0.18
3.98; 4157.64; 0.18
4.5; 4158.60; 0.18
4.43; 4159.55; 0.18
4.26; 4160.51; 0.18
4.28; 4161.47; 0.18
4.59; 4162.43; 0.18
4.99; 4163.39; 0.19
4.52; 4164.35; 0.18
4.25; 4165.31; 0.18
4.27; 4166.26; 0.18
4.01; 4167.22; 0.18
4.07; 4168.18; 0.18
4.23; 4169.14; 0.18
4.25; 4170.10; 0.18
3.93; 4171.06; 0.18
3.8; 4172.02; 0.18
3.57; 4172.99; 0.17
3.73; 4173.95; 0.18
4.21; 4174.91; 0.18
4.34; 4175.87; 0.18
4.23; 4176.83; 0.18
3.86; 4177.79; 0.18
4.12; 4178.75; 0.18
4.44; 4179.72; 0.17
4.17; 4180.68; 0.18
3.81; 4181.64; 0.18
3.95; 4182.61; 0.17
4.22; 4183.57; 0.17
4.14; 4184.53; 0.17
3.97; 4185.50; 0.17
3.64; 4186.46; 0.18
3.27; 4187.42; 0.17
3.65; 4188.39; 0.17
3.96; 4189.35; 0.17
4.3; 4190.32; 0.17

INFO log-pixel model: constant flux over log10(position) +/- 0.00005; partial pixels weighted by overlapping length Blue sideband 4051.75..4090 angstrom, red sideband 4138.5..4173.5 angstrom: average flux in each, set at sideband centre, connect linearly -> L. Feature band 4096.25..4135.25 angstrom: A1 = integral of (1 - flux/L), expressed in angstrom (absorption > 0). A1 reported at 0.01 angstrom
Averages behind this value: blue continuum 3.9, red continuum 4.15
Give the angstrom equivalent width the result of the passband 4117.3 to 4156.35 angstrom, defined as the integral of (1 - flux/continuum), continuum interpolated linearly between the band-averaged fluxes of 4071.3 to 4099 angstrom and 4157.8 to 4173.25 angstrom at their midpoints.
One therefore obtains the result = 0.6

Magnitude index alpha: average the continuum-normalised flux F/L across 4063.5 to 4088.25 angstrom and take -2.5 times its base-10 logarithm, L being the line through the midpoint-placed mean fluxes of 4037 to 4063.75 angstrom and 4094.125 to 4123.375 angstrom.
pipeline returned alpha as 0.033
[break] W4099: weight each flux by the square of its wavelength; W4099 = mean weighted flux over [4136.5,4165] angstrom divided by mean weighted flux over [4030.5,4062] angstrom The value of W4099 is 1.14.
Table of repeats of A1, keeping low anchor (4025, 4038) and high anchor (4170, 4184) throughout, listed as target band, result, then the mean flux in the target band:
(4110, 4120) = -0.7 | 4.24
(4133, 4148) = -0.5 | 4.12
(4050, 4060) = -0.3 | 3.99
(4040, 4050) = 0.5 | 3.68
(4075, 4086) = 0.4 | 3.78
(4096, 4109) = 0.4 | 3.82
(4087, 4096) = -0.9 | 4.34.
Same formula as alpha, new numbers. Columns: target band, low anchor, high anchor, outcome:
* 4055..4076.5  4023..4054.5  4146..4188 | 0.04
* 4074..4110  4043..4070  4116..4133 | 0.00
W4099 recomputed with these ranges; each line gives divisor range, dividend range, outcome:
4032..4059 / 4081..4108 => 1.07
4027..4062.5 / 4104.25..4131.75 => 1.13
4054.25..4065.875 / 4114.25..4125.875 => 1.18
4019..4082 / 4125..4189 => 1.11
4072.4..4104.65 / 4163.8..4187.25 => 1.08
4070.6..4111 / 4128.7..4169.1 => 1.08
